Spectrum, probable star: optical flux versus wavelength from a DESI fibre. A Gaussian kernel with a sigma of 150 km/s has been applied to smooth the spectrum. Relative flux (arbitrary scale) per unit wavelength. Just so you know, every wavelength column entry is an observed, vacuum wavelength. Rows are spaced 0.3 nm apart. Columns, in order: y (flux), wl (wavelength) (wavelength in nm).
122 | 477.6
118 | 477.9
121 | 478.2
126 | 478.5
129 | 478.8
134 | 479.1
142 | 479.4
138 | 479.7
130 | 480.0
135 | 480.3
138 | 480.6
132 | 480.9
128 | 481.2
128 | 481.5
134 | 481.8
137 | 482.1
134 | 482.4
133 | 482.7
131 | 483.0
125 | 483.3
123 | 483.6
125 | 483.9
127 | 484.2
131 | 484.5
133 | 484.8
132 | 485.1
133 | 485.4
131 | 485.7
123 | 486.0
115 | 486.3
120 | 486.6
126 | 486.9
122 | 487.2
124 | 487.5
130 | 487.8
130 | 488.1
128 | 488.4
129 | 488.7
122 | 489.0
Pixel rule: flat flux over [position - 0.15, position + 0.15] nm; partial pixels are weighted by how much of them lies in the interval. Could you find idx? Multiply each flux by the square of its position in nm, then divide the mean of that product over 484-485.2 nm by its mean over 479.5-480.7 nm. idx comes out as 1.0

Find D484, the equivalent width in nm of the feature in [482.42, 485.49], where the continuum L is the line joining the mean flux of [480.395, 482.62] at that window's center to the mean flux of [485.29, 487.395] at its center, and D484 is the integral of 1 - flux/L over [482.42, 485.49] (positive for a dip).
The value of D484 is -0.02 nm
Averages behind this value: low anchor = 133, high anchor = 124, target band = 129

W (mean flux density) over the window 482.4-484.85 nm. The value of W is 129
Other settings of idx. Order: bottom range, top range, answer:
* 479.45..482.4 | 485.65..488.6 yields 0.96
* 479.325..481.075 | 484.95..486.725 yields 0.95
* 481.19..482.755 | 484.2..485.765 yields 1.00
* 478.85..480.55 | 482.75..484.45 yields 0.95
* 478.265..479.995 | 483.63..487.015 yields 0.98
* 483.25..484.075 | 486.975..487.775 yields 1.02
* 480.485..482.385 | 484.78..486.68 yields 0.97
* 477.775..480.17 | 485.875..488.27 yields 0.99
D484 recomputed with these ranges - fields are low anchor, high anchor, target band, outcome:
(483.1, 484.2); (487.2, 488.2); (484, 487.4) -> -0.02 nm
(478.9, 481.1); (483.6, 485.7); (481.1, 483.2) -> 0.01 nm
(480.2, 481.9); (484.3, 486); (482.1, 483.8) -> 0.03 nm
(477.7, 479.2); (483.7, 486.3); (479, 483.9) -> -0.22 nm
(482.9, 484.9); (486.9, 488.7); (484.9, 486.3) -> -0.01 nm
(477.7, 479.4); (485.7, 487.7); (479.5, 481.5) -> -0.12 nm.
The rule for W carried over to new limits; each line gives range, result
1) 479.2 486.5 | 131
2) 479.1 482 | 134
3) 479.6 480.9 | 135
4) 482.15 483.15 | 133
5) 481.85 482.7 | 135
